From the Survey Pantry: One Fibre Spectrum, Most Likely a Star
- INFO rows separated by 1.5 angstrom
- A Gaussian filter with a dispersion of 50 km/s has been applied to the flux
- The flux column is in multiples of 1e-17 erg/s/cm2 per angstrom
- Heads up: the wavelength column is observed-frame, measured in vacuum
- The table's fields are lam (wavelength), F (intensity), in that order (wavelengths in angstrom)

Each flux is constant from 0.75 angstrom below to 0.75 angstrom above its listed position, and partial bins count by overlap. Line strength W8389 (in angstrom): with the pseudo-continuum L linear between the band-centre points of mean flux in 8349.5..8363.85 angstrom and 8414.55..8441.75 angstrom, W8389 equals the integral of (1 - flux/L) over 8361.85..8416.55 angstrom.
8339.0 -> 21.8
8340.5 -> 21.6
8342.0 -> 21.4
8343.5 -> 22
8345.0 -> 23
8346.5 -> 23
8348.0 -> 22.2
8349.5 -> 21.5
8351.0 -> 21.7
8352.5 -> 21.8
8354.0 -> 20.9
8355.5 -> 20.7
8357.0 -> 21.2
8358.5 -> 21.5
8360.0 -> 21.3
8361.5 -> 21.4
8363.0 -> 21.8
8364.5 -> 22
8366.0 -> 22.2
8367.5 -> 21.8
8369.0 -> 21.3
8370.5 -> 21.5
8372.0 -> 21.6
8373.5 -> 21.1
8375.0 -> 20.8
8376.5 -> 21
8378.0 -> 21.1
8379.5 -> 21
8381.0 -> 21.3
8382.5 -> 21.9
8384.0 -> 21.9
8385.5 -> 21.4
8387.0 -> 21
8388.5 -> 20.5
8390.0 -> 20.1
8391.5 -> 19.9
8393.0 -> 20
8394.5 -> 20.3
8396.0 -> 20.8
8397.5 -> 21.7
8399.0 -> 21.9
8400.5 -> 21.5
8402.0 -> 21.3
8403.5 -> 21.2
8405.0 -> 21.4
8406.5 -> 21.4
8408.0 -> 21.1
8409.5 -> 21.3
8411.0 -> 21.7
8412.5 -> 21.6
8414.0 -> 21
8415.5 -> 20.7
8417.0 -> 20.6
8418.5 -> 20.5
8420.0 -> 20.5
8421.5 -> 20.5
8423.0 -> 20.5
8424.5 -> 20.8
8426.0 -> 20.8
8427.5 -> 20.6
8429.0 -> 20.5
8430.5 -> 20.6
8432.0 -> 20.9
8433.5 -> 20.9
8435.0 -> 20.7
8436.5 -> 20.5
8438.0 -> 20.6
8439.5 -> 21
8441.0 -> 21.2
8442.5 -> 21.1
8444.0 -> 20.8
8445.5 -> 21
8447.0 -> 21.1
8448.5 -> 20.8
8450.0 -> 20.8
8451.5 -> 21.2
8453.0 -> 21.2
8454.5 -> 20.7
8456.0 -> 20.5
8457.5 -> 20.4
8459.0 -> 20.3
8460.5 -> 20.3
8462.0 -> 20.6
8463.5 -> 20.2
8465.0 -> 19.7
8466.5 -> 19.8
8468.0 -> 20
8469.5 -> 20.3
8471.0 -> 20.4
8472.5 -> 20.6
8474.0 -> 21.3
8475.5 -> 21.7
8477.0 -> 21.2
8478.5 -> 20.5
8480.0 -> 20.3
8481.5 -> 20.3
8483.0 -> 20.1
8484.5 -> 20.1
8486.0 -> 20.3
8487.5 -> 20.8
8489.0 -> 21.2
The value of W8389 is -0.4 angstrom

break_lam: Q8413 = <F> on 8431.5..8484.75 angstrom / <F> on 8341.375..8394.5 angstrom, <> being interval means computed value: 0.97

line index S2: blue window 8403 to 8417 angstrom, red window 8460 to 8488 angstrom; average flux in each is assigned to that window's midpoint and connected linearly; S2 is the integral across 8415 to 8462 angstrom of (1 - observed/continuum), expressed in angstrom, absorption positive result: 0.3 angstrom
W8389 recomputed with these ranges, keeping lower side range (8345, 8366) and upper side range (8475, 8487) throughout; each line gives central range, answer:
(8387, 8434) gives 0.7 angstrom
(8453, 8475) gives 0.3 angstrom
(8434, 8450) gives 0.0 angstrom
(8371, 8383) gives 0.2 angstrom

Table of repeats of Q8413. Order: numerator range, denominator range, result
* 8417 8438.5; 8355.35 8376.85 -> 0.96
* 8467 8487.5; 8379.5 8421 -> 0.98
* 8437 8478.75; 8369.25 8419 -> 0.98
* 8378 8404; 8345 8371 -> 0.97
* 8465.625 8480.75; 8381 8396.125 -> 0.99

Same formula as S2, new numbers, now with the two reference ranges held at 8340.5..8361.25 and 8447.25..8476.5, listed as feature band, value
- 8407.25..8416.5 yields -0.1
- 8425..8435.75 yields 0.1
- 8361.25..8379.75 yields 0.0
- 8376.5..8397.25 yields 0.4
